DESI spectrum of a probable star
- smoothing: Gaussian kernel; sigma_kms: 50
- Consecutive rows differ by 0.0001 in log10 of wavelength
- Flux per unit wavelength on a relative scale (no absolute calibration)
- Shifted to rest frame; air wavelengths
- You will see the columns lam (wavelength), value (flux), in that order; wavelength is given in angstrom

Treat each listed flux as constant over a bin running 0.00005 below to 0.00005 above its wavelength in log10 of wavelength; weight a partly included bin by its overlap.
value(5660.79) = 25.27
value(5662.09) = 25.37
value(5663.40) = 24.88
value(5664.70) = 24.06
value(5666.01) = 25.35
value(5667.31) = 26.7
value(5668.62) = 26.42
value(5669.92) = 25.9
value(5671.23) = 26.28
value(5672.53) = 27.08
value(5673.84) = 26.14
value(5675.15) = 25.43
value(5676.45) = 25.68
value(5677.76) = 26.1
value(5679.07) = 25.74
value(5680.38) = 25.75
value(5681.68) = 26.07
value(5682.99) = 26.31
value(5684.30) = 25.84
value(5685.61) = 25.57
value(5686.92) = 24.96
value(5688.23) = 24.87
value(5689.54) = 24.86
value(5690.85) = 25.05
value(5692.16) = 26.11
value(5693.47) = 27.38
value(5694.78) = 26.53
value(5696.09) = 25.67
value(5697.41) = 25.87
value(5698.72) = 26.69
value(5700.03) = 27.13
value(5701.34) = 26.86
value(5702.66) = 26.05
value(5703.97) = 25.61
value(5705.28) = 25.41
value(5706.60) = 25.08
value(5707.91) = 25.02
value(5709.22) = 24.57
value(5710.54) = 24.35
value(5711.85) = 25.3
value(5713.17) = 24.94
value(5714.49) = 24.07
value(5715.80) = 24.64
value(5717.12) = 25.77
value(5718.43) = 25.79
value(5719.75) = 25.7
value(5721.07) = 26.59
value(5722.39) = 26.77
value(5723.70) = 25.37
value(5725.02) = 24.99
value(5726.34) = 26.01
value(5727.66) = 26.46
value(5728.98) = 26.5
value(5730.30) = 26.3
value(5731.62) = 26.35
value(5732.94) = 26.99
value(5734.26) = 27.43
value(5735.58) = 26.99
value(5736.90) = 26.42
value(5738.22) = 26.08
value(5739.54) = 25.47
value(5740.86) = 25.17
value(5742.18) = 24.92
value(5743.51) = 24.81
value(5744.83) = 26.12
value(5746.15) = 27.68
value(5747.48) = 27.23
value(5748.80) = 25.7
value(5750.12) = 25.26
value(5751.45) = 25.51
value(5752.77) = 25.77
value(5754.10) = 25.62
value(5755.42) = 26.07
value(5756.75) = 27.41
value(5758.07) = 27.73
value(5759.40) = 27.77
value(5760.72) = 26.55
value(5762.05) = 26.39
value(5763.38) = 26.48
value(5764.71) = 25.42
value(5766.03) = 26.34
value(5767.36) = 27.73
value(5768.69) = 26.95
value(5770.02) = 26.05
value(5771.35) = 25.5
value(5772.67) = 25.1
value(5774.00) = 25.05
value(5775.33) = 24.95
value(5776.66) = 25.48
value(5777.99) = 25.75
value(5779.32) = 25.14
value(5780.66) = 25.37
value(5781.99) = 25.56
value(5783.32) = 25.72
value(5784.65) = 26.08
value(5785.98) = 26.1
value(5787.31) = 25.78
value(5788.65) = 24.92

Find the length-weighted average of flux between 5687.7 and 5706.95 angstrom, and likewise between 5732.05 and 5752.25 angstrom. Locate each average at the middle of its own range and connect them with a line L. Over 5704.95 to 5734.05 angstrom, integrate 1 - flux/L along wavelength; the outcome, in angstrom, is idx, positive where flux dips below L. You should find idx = 0.47 angstrom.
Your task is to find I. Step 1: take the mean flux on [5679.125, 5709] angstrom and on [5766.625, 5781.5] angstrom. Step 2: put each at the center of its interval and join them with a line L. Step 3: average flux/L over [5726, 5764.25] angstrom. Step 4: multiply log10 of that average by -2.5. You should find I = -0.02 mag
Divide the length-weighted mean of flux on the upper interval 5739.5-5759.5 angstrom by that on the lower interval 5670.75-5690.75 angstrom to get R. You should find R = 1.01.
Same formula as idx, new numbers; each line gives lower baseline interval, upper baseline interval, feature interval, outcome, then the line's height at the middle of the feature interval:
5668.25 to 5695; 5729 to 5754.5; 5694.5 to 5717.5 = 0.4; 26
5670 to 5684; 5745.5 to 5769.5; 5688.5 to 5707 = 0.1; 26.2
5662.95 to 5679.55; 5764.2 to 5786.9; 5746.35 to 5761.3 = -0.4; 25.8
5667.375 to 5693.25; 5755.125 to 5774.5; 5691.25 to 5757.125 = 0.6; 26.2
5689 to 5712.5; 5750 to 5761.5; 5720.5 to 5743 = 0.0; 26.2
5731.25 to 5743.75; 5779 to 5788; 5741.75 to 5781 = -0.3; 25.9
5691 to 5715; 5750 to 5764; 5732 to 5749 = 0.0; 26.2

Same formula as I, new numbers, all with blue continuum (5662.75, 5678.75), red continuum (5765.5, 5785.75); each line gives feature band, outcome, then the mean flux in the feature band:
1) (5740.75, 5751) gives 0.00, 25.9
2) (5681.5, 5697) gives 0.00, 25.7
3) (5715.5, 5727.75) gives 0.00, 25.8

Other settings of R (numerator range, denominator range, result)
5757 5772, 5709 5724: 1.05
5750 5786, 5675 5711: 1.01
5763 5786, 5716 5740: 0.99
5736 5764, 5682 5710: 1.02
